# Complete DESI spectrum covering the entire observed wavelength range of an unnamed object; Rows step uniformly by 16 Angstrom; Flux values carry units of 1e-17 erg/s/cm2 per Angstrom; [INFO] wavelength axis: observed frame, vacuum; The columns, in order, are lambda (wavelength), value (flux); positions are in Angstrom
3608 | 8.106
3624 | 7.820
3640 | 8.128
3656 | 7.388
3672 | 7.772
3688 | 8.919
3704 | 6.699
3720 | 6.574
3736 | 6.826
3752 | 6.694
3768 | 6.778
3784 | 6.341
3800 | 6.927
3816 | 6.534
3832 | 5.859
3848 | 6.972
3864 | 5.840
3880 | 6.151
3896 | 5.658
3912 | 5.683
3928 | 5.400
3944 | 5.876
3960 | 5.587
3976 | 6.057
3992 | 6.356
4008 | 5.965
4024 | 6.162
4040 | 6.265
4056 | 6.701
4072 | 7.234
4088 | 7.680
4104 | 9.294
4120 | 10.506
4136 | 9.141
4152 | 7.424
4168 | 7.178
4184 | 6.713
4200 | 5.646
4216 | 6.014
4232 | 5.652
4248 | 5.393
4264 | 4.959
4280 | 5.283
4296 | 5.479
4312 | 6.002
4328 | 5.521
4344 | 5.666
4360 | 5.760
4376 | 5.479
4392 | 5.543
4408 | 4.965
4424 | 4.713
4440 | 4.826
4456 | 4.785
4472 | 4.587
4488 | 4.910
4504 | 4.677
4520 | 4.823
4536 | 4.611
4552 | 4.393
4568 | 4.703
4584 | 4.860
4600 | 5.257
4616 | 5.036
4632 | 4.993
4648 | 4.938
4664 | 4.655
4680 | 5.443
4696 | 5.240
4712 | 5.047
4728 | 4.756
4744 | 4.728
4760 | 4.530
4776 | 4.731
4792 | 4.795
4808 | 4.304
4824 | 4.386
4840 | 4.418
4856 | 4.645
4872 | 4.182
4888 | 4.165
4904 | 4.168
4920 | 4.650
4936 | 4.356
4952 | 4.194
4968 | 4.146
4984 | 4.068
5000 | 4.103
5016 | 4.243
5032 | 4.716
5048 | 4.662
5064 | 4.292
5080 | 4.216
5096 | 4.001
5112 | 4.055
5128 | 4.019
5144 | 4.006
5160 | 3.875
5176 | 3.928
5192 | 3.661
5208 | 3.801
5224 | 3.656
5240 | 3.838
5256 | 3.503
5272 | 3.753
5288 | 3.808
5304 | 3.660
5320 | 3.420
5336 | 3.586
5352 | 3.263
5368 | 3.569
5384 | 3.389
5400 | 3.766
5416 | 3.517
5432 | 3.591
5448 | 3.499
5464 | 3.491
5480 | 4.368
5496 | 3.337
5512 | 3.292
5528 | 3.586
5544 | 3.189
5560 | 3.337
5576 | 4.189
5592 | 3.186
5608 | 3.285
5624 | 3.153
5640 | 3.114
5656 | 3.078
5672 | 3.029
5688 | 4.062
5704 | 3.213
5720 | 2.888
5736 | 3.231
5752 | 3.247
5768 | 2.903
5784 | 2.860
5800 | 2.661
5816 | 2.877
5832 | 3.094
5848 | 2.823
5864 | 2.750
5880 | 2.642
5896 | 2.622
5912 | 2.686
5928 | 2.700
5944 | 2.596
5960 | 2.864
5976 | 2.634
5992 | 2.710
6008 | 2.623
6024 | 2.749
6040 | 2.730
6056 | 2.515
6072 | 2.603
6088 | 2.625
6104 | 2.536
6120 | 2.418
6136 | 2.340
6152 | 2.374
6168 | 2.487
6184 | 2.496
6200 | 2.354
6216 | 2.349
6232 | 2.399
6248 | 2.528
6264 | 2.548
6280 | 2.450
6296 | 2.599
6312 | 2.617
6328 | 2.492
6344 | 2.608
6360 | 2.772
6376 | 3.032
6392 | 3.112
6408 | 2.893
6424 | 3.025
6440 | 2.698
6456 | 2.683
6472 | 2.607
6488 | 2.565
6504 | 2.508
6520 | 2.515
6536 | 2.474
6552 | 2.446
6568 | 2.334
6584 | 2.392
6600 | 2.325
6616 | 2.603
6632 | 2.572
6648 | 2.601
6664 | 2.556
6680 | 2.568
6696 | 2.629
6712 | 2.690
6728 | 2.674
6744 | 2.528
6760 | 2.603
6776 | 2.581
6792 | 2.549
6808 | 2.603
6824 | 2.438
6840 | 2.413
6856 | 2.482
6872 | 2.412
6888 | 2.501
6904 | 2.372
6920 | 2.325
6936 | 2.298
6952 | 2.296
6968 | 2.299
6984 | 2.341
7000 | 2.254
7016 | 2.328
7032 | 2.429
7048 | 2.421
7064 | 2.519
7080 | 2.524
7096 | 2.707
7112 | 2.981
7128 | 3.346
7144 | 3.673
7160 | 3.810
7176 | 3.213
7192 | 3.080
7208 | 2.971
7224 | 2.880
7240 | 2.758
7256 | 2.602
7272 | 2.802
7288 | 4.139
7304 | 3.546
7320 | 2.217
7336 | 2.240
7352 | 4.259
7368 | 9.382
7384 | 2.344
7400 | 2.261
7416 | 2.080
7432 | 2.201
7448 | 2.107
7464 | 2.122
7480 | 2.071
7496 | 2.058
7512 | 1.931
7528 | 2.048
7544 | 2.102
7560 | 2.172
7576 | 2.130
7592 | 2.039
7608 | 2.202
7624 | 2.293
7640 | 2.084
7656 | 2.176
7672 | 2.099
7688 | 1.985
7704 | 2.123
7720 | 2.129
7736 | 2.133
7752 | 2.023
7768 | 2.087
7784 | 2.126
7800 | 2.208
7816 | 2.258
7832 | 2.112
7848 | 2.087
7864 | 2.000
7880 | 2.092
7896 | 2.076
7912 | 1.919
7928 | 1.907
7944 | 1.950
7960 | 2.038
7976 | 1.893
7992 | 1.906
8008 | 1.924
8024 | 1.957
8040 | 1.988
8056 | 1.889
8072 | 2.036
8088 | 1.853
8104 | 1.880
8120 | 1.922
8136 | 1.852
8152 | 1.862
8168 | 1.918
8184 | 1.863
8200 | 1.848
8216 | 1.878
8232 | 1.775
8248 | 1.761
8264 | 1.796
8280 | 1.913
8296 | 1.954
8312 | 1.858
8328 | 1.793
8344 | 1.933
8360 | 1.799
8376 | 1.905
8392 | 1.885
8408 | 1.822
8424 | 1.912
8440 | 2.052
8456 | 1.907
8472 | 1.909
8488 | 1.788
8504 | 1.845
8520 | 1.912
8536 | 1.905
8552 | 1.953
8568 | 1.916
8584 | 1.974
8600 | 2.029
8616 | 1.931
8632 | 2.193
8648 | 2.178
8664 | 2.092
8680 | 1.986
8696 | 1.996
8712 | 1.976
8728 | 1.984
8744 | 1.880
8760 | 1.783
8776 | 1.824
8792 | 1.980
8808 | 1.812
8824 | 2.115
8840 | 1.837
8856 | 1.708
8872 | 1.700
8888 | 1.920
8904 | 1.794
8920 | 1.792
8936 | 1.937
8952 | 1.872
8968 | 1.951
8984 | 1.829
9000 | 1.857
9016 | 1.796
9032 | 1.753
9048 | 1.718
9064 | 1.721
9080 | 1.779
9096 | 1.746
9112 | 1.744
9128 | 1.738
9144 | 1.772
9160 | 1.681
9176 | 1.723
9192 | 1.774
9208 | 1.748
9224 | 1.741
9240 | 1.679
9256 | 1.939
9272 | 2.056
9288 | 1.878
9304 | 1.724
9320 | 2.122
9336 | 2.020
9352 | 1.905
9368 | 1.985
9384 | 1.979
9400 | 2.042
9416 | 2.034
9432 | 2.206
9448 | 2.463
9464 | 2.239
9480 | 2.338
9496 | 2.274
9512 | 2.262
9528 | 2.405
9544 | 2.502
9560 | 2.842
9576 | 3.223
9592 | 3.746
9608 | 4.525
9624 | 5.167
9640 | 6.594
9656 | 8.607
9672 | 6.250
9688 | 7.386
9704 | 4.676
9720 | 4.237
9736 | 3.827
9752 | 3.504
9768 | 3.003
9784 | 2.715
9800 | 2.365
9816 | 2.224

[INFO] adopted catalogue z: 0.47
